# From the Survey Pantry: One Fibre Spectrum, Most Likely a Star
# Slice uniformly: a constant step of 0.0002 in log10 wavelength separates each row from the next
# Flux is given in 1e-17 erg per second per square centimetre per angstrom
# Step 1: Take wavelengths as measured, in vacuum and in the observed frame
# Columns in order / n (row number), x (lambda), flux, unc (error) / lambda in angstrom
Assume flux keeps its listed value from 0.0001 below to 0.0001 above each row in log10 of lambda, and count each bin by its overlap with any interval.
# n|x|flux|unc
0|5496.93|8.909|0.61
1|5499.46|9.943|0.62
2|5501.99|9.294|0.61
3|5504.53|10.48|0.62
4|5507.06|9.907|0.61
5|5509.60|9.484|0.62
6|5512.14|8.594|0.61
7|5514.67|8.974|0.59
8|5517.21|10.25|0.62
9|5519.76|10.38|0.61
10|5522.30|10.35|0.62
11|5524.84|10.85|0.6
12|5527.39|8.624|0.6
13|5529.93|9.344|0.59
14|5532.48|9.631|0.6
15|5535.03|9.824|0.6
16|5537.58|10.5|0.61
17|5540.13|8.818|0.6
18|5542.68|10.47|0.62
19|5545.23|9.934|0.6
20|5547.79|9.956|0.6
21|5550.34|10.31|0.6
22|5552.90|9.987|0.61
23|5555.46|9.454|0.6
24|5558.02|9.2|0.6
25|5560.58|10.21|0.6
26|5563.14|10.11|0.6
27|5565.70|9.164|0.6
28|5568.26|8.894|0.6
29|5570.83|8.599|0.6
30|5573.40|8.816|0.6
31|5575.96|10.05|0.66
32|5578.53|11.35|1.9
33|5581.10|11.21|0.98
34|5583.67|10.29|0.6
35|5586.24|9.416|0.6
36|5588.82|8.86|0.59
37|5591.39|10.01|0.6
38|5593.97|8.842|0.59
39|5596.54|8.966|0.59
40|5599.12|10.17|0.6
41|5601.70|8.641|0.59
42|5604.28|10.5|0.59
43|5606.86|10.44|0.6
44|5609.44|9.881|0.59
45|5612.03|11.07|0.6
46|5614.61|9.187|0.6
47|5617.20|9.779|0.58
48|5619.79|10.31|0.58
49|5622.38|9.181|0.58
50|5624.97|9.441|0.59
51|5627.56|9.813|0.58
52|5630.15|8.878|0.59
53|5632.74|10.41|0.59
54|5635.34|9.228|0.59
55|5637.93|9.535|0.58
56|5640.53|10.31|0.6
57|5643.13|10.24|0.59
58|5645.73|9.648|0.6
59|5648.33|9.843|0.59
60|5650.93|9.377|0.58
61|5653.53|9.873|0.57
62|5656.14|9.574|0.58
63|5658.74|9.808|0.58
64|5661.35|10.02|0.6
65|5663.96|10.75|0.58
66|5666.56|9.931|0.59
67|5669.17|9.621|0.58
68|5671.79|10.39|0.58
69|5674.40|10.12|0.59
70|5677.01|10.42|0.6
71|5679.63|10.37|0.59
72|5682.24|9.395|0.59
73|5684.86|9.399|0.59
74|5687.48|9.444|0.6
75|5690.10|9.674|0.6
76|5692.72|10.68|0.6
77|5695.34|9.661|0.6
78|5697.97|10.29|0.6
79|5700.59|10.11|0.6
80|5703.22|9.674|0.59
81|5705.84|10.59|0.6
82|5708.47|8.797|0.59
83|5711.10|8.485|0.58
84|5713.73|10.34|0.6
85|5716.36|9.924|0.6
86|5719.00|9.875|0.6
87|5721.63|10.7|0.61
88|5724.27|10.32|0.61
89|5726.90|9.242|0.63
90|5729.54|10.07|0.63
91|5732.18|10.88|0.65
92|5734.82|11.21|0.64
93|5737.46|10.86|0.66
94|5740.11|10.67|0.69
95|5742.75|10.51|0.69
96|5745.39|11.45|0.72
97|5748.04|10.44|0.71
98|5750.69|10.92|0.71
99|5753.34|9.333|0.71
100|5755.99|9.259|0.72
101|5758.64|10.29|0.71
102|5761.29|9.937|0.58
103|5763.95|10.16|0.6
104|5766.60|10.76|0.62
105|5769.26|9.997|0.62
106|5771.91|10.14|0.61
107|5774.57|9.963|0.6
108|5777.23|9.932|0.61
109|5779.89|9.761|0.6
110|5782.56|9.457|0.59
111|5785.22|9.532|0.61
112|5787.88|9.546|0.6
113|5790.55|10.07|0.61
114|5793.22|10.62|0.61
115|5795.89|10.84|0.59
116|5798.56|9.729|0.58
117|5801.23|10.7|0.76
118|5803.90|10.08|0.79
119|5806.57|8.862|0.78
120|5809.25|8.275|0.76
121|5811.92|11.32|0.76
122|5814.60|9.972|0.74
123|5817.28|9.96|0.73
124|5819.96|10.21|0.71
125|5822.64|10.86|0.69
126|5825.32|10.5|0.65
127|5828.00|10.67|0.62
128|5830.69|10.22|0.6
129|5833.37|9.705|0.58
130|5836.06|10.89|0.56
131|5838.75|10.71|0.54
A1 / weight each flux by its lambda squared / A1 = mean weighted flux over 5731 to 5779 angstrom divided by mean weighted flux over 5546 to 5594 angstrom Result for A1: 1.14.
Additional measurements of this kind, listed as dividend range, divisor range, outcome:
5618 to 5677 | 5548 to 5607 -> 1.04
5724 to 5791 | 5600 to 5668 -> 1.08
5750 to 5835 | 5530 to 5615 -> 1.11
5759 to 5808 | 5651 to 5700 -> 1.04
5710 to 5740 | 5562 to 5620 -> 1.10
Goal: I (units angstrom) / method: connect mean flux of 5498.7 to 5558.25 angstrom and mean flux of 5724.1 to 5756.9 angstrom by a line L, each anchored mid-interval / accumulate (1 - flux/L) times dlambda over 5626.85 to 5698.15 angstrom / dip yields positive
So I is 2.1 angstrom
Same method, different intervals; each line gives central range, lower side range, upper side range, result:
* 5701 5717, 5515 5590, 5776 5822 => 0.4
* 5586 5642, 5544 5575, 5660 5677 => 1.0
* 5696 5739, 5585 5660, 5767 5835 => -0.9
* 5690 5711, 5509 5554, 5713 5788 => 0.5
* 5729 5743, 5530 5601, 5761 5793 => -1.2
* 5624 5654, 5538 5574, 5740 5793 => 0.3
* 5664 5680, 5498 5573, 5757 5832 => -0.4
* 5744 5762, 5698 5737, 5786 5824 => -0.3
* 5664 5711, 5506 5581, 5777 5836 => 0.1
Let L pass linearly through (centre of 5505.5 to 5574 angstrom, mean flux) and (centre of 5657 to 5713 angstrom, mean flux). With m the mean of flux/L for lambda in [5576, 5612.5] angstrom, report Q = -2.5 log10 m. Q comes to -0.02 mag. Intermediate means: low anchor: 9.66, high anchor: 9.89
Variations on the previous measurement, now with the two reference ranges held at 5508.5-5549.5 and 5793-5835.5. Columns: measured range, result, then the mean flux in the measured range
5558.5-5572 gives 0.047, 9.39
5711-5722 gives 0.008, 9.95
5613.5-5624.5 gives 0.032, 9.6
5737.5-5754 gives -0.059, 10.6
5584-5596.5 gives 0.058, 9.33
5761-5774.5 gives -0.011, 10.2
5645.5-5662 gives 0.023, 9.73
